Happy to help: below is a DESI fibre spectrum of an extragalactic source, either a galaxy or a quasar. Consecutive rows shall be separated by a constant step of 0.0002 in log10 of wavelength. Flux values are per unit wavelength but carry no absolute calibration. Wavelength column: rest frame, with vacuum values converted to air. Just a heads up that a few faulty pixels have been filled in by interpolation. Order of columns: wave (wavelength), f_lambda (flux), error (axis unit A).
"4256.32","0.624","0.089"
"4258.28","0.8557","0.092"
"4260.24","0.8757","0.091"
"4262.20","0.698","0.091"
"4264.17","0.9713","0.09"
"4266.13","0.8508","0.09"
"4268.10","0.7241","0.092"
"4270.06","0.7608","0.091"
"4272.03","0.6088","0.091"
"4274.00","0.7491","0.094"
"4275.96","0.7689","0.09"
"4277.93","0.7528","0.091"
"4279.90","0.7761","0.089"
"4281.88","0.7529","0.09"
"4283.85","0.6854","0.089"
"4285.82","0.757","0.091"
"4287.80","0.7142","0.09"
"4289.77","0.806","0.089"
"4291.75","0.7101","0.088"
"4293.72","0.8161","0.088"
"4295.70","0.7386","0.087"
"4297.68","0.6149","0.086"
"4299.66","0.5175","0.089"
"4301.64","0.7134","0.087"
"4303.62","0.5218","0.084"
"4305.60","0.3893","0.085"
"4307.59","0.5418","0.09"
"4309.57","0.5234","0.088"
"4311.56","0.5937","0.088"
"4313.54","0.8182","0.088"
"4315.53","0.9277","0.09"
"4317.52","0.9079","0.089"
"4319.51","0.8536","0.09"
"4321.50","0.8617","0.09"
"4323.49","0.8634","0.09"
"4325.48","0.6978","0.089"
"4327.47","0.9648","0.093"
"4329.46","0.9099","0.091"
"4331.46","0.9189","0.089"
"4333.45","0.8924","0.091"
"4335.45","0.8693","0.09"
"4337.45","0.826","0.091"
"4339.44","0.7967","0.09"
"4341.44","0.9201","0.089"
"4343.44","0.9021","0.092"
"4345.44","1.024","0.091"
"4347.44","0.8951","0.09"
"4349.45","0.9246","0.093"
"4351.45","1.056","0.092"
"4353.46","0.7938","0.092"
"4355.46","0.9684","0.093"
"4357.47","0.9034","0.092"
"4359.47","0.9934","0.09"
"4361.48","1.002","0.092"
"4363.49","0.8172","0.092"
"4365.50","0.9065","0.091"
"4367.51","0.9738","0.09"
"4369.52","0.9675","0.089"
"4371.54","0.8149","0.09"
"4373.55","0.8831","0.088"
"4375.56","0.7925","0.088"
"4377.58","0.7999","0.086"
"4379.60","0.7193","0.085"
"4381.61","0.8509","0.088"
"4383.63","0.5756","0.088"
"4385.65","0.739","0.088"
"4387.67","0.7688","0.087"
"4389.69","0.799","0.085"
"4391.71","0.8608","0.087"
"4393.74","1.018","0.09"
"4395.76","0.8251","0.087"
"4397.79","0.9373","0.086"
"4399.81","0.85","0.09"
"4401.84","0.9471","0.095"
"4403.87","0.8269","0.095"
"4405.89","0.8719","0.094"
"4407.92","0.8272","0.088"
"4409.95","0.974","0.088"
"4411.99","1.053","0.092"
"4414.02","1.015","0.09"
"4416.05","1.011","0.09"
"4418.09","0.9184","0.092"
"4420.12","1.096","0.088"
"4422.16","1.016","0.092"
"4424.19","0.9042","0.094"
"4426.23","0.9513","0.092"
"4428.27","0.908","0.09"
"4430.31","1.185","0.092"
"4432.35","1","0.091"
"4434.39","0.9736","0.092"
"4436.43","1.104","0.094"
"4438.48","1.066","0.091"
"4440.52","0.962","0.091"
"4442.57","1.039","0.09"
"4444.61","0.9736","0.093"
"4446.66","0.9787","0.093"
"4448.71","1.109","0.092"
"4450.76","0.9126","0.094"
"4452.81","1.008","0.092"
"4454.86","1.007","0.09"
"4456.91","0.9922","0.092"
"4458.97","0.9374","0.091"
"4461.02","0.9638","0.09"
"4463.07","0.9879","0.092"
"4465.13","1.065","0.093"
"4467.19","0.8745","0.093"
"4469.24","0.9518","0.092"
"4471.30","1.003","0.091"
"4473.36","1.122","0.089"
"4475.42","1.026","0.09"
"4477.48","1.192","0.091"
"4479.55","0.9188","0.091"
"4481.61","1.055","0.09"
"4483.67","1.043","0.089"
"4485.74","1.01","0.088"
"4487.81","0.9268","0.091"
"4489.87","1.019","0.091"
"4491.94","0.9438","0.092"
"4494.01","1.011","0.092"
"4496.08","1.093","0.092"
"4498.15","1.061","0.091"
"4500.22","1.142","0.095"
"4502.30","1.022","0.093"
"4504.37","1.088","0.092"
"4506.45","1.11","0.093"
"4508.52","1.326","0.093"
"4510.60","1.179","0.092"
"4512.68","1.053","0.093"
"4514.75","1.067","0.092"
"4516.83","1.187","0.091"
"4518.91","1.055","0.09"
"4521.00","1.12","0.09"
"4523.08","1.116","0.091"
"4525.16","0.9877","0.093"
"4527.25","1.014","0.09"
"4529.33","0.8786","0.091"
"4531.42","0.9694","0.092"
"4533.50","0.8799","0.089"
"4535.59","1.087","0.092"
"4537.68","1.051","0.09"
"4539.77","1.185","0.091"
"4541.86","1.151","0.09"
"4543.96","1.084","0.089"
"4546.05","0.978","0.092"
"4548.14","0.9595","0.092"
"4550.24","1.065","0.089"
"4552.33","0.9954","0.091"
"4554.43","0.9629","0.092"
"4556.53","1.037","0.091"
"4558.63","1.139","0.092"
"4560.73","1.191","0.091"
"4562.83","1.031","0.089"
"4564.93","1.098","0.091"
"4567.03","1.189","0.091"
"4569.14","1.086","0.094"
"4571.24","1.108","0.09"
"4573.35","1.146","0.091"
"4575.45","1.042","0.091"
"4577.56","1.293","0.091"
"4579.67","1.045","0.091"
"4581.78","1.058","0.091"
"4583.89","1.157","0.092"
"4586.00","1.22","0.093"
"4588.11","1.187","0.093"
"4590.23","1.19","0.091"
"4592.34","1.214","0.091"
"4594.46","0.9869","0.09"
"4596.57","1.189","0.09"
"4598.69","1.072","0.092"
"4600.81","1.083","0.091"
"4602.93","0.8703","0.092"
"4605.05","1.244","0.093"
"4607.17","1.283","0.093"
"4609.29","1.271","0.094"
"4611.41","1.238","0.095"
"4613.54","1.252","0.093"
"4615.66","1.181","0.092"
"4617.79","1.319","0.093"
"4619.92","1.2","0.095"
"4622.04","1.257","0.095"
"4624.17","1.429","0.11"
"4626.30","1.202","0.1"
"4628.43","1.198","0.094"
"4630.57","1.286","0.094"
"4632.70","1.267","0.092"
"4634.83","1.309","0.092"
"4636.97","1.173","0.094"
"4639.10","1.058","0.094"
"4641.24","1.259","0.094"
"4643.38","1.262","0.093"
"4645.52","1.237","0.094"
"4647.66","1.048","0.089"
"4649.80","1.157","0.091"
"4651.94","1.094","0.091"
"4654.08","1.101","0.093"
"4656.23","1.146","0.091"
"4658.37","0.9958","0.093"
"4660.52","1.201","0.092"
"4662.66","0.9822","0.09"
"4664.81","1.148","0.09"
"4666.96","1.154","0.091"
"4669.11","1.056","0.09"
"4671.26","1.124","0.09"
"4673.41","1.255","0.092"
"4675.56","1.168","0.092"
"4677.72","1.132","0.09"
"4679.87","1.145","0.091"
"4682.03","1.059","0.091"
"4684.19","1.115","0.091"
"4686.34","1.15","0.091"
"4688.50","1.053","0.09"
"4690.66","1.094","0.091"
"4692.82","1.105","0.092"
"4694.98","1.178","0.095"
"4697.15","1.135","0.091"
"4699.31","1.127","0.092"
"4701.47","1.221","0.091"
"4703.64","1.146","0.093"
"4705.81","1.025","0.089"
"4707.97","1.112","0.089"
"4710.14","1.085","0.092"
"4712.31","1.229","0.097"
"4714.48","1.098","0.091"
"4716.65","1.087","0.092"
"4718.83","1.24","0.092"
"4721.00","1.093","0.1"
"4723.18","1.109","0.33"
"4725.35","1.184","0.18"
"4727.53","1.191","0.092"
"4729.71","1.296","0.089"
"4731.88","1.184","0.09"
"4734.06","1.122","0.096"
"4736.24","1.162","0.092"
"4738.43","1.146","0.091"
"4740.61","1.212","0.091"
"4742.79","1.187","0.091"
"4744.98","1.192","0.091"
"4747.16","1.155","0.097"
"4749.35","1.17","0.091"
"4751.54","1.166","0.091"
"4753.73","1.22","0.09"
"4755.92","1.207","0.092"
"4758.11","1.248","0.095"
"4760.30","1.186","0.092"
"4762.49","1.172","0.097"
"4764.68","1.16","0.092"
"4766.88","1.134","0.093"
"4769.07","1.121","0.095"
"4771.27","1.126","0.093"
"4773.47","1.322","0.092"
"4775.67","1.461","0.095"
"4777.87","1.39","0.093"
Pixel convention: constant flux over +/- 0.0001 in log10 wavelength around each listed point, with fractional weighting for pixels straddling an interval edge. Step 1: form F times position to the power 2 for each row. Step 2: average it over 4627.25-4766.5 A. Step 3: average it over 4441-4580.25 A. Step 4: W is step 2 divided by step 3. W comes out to 1.19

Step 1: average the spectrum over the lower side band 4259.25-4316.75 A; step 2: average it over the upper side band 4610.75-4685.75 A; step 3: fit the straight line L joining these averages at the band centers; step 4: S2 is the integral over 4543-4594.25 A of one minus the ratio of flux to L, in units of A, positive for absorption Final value -1.3 A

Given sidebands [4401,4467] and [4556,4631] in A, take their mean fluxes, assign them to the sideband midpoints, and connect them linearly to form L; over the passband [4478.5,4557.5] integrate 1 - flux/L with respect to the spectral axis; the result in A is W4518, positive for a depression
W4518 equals 2.3 A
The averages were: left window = 0.986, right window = 1.17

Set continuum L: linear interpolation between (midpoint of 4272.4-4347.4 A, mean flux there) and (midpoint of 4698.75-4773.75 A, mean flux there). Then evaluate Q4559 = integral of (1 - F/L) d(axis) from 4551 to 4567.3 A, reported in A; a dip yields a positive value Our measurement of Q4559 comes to -1.2 A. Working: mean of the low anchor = 0.768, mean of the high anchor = 1.17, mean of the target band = 1.08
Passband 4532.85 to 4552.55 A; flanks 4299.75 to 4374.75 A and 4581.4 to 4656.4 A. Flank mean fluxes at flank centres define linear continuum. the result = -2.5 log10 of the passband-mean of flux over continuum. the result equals 0.04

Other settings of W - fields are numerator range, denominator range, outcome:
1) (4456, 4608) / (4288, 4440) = 1.34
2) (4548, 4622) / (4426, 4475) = 1.20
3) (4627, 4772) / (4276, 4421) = 1.62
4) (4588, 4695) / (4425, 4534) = 1.21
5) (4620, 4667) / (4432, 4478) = 1.27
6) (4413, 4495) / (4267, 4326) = 1.51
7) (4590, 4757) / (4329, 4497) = 1.38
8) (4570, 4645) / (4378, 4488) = 1.34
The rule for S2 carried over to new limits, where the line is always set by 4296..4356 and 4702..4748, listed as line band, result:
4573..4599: -2.7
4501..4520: -3.1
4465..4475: -0.8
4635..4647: -1.3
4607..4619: -2.3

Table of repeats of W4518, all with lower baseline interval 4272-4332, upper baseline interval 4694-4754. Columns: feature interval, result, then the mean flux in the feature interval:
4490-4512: -3.7 A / 1.09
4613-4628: -2.9 A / 1.26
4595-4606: -0.5 A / 1.09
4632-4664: -2.0 A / 1.15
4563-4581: -2.0 A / 1.12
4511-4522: -1.7 A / 1.1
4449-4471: -2.0 A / 0.976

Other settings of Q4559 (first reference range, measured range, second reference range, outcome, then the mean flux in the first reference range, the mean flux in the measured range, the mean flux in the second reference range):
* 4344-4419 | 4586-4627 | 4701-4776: -4.8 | 0.889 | 1.19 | 1.17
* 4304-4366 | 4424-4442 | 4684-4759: -1.7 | 0.844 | 1.01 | 1.16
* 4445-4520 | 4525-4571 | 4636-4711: 0.9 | 1.04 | 1.05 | 1.13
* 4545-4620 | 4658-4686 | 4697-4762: 0.7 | 1.13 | 1.12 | 1.17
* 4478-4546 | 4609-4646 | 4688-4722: -4.9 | 1.06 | 1.24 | 1.13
